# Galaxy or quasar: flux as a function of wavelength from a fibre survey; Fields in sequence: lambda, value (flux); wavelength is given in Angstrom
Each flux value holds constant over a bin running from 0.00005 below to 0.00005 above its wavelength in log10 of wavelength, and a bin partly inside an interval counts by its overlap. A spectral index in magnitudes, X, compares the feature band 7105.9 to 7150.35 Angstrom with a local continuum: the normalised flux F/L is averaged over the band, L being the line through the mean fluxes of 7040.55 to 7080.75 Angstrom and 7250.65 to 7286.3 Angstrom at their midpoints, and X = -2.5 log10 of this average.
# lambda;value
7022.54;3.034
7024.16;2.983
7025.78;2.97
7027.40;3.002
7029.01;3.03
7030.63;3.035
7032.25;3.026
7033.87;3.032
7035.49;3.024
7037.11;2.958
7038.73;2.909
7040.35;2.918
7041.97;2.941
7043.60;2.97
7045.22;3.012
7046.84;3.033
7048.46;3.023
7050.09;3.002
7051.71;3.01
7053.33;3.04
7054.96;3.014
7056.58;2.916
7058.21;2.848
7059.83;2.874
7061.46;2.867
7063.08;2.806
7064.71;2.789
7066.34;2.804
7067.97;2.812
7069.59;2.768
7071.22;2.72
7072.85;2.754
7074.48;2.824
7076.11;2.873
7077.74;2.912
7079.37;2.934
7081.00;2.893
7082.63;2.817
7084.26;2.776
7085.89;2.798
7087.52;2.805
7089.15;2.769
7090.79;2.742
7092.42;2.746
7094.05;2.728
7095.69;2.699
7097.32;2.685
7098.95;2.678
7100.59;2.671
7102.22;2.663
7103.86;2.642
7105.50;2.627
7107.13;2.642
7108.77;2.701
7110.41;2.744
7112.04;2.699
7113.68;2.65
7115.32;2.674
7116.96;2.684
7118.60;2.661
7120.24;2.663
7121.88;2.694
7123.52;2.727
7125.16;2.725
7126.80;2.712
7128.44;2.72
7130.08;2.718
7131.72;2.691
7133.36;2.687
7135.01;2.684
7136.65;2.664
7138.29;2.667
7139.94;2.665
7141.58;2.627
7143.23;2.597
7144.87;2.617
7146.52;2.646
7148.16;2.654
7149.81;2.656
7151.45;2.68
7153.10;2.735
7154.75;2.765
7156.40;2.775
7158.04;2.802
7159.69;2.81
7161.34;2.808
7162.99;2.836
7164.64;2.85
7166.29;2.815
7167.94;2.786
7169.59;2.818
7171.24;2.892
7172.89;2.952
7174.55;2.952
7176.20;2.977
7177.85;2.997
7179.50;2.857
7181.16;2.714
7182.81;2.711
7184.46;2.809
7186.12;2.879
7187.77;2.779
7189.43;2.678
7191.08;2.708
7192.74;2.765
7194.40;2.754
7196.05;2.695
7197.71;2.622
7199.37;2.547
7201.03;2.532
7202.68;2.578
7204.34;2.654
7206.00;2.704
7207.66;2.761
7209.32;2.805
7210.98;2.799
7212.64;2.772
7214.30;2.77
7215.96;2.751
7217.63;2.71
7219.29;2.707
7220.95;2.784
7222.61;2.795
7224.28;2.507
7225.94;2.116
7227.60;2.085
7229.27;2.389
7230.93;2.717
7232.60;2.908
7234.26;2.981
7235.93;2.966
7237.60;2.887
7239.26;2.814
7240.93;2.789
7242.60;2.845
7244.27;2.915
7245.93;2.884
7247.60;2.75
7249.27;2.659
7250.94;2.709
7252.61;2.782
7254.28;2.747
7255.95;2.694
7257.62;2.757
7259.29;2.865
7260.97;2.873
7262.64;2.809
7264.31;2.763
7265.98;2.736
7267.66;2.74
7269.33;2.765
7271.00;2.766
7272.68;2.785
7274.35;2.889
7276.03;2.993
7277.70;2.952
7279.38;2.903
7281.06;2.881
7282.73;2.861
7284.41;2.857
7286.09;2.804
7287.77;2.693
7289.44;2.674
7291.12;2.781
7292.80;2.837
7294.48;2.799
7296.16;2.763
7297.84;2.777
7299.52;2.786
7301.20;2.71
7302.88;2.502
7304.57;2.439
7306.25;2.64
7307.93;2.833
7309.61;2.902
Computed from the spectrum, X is 0.08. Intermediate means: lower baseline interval 2.9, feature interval 2.68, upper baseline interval 2.82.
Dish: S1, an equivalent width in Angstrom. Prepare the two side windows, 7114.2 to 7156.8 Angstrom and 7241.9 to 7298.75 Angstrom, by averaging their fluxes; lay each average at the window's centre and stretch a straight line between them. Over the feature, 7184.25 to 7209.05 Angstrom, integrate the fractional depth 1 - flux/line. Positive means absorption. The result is 0.4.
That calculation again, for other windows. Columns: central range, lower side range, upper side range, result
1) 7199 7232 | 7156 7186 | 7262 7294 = 2.4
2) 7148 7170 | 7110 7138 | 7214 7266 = -0.6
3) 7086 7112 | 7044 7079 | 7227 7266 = 1.5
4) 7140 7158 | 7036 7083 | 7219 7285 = 1.0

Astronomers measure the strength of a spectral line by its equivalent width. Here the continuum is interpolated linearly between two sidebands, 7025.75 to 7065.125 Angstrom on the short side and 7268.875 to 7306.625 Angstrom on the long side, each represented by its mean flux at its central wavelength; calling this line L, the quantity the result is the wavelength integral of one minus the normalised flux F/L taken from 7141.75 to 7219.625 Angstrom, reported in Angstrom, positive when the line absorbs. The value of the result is 2.9 Angstrom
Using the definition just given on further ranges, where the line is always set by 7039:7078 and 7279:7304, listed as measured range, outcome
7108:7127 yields 1.1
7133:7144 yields 0.8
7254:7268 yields 0.0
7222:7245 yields 0.9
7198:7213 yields 0.7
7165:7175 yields -0.1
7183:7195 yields 0.3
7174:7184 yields -0.1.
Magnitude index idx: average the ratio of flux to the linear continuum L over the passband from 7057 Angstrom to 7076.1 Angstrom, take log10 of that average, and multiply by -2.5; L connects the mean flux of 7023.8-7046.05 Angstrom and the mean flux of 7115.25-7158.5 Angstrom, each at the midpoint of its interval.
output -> 0.03 mag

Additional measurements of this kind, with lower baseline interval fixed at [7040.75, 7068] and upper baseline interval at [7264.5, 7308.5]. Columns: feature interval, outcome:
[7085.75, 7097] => 0.06 mag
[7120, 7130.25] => 0.07 mag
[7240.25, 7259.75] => 0.01 mag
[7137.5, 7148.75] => 0.09 mag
